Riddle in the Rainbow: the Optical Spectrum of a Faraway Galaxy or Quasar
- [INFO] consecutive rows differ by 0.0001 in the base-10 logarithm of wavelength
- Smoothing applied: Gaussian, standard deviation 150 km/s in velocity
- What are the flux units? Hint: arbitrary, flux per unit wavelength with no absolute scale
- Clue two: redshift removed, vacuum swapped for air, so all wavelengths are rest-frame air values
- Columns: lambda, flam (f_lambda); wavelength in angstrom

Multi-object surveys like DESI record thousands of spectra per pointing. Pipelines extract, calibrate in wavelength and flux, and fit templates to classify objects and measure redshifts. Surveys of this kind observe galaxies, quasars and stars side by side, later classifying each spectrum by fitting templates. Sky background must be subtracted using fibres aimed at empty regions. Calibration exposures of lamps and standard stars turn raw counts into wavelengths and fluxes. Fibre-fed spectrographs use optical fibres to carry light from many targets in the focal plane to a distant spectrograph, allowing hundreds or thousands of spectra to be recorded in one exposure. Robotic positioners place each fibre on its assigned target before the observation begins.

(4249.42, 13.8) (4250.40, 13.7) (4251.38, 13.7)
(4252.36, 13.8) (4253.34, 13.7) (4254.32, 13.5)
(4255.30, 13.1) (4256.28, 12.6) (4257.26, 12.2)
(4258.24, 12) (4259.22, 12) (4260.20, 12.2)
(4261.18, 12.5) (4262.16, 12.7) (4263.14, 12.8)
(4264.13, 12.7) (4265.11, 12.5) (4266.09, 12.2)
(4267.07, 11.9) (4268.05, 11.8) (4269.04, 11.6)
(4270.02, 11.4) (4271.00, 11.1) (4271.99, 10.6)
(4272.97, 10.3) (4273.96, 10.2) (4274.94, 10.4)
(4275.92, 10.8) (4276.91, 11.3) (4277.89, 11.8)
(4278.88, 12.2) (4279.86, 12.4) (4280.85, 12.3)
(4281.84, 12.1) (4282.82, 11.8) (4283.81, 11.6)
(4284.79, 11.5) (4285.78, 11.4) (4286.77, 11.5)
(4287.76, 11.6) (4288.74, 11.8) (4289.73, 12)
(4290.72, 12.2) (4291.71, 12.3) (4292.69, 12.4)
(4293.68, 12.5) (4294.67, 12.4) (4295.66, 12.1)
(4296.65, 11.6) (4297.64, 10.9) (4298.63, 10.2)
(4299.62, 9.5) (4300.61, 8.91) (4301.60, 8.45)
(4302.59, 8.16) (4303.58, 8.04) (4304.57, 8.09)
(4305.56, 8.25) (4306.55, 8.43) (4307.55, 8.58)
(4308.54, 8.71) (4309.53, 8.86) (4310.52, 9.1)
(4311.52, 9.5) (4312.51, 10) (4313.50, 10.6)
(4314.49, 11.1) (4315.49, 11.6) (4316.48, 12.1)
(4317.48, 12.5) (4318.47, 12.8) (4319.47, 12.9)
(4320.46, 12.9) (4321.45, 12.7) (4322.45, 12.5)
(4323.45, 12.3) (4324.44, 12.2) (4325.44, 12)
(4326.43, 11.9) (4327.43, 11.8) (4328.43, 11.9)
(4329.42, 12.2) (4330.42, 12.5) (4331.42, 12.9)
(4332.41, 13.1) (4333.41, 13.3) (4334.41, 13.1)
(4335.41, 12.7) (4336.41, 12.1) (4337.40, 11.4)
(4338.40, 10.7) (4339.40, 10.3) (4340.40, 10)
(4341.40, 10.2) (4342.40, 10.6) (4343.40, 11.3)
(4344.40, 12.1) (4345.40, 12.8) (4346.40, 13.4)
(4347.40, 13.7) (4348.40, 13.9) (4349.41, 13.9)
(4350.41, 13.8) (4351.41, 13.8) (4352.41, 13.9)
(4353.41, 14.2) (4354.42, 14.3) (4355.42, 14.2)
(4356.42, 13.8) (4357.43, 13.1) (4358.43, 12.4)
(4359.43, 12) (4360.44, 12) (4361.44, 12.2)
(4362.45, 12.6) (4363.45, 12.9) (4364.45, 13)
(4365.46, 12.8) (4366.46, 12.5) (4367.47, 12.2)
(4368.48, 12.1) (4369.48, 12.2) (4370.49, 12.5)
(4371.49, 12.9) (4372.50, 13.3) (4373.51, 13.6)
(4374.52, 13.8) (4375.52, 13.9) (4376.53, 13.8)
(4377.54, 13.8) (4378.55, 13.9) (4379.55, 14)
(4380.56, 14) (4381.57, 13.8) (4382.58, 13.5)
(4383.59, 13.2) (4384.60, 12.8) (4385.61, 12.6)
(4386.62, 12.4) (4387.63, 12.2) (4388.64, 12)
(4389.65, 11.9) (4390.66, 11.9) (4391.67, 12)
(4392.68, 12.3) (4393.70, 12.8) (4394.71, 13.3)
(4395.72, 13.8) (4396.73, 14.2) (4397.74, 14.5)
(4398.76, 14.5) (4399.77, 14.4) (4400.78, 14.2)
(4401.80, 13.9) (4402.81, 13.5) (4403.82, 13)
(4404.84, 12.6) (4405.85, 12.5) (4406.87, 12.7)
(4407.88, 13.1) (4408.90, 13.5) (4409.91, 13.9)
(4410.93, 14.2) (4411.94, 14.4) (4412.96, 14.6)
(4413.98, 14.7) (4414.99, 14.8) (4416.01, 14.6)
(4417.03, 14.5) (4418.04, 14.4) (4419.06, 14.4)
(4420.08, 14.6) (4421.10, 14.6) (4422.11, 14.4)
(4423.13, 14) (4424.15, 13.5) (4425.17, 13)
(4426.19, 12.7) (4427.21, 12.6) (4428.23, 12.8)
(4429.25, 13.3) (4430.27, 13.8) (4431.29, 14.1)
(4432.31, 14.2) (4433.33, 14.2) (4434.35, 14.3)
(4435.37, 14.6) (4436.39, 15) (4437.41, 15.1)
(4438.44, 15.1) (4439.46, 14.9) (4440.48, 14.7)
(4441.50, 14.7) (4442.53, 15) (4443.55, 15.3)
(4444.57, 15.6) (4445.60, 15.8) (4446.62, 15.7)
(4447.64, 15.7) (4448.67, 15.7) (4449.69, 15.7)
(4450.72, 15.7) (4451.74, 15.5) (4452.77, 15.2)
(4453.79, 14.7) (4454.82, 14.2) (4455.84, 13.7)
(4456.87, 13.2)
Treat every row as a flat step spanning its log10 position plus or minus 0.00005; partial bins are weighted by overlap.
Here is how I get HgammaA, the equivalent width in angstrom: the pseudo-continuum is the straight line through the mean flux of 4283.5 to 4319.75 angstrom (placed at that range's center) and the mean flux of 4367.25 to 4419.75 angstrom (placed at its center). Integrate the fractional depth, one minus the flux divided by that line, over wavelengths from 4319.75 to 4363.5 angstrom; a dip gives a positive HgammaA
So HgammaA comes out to -2.5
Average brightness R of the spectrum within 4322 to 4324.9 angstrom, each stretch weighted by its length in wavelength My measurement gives 12.3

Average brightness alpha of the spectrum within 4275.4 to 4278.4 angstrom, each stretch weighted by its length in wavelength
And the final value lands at 11.3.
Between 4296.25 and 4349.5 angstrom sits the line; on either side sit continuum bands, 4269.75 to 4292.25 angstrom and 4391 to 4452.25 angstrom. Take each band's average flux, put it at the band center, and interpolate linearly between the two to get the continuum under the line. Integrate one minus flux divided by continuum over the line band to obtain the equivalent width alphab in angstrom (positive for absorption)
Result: 4.9 angstrom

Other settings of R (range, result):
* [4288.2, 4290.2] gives 11.9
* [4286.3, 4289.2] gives 11.7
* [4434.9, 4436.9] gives 14.8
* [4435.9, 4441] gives 15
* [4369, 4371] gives 12.4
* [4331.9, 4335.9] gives 13.1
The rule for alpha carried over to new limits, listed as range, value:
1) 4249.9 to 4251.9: 13.7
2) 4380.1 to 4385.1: 13.4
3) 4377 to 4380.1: 13.9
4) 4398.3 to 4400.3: 14.5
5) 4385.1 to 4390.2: 12.2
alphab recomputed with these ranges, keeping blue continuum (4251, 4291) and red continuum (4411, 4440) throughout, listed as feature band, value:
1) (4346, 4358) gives -0.6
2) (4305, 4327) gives 2.9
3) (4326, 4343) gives 1.4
